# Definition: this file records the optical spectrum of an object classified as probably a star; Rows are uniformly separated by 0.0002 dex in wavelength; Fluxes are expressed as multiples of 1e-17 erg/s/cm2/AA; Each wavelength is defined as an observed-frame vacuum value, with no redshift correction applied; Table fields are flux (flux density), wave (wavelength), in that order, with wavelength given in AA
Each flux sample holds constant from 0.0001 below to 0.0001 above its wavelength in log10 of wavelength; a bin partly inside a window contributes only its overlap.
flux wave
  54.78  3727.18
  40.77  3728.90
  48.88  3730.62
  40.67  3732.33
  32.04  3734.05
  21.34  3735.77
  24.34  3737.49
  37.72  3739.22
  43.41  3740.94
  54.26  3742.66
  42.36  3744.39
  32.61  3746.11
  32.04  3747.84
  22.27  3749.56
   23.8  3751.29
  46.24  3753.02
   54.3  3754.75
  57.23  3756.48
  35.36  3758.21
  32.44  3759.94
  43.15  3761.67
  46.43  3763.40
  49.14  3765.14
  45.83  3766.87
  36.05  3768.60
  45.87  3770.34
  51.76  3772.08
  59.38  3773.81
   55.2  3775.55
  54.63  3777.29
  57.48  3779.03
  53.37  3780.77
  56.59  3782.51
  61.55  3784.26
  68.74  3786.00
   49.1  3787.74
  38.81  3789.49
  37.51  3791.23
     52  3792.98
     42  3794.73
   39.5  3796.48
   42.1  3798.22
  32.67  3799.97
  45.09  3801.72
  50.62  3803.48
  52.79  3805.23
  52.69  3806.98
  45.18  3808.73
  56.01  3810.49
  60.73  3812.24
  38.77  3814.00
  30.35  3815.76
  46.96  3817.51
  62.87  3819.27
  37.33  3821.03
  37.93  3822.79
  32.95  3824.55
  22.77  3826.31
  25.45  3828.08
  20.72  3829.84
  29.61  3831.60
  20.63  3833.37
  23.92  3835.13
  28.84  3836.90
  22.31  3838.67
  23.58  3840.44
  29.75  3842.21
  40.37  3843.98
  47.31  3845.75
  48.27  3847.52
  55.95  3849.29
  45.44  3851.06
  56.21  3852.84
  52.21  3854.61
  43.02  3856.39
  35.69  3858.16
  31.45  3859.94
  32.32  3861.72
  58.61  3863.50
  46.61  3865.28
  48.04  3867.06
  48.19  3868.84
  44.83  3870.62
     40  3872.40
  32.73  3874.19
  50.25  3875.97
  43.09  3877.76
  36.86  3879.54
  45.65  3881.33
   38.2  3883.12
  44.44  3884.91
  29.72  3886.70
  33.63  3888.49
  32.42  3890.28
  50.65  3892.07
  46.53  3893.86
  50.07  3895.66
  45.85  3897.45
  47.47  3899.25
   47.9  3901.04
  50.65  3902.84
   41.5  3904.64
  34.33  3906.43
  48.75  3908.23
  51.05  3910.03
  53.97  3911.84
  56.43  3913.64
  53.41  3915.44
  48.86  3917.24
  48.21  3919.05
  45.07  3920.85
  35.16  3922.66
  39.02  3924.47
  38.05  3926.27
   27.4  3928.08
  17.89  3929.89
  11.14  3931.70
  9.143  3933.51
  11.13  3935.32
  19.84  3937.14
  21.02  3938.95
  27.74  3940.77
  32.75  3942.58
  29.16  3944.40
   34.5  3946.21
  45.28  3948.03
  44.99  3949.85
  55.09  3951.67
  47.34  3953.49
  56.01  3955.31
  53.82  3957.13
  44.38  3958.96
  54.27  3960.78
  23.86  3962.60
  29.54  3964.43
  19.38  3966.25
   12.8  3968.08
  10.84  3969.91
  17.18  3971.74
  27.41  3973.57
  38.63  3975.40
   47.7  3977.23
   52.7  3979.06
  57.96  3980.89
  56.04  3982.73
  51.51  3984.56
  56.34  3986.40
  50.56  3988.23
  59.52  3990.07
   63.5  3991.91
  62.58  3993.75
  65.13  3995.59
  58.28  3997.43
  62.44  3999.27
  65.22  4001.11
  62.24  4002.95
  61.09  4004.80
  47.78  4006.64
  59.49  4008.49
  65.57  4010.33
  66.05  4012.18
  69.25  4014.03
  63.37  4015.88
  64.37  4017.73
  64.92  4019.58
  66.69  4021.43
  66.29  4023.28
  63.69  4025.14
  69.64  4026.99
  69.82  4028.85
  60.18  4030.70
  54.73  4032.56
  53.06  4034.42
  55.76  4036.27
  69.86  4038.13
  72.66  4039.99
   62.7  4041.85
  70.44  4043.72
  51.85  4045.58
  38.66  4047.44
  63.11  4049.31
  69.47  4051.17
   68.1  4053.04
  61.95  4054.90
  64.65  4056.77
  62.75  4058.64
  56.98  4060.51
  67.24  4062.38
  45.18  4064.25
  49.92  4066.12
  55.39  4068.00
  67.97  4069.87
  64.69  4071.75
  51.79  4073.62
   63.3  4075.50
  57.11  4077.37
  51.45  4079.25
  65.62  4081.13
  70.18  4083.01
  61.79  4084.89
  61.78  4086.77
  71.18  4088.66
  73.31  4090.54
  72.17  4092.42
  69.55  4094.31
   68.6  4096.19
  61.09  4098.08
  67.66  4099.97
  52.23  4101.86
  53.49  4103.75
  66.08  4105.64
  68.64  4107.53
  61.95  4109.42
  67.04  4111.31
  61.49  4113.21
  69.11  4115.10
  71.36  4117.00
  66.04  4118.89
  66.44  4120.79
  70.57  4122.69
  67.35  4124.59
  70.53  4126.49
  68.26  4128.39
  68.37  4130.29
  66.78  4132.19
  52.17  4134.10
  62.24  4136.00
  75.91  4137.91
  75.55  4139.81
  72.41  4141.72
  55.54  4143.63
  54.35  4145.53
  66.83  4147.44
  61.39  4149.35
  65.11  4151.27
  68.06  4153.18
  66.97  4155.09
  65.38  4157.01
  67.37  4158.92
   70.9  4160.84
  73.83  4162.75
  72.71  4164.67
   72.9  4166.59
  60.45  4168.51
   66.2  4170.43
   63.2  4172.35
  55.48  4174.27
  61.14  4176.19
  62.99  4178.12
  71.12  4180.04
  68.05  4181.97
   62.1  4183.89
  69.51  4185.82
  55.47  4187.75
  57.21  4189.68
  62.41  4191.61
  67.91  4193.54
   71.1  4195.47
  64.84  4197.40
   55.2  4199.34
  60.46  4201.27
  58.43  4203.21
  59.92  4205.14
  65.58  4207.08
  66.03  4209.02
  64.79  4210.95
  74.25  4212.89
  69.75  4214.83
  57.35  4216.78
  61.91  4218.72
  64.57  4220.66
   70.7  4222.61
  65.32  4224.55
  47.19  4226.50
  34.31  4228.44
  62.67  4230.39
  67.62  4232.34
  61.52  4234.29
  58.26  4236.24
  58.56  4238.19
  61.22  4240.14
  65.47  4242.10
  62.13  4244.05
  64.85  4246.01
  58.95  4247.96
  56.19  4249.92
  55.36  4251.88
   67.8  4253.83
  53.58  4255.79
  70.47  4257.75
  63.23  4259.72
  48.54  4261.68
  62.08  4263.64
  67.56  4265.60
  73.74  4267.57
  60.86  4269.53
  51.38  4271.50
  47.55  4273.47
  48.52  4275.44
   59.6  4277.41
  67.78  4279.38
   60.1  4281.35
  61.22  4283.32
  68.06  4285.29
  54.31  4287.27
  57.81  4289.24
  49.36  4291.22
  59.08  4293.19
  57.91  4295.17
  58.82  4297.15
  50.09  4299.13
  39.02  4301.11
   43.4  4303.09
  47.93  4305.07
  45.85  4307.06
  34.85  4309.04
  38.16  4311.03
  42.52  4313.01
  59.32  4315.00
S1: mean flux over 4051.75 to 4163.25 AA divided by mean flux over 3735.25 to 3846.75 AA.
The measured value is 1.5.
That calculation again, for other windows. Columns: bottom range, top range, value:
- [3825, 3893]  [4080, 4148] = 1.72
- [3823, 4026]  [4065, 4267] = 1.47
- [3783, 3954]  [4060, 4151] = 1.58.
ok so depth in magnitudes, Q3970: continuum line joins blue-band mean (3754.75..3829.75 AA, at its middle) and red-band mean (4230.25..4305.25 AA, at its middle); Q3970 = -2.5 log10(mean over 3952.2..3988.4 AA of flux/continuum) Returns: 0.25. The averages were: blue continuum 46.1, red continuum 58.6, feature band 40.4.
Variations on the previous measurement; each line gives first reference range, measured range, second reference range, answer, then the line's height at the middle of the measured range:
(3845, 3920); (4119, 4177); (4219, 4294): -0.19 mag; 55.5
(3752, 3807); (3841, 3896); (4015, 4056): 0.23 mag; 53.3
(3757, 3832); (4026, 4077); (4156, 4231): -0.07 mag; 57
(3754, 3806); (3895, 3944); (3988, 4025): 0.45 mag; 57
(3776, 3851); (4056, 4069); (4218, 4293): -0.10 mag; 52.1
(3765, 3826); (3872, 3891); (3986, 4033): 0.35 mag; 53.6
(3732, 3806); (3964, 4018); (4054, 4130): 0.14 mag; 57.6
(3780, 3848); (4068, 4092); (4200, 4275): -0.18 mag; 53.6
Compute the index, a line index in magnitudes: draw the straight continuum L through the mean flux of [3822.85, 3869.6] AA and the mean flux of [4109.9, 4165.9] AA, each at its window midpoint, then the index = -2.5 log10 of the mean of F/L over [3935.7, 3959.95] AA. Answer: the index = 0.226 mag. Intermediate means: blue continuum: 37.3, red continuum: 66.9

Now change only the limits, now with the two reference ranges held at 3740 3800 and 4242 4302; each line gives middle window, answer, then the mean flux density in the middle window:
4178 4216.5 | -0.13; 64.3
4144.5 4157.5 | -0.15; 63.9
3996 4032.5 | -0.21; 63.3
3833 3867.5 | 0.20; 39.7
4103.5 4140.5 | -0.21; 66.7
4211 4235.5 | -0.07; 61.5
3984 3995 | -0.13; 57.7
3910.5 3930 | 0.15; 43.3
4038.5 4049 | -0.14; 60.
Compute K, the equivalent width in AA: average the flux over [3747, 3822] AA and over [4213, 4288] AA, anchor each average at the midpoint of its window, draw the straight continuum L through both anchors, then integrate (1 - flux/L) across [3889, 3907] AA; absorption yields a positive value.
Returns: 1.9 AA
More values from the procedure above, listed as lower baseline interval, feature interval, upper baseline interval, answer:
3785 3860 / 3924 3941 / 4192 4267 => 9.1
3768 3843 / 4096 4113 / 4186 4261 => -1.9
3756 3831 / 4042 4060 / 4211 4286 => -2.3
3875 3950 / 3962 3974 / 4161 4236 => 6.5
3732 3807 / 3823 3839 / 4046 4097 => 7.4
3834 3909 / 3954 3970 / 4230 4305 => 3.6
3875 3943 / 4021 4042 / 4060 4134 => -3.4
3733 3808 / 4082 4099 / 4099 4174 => -1.2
